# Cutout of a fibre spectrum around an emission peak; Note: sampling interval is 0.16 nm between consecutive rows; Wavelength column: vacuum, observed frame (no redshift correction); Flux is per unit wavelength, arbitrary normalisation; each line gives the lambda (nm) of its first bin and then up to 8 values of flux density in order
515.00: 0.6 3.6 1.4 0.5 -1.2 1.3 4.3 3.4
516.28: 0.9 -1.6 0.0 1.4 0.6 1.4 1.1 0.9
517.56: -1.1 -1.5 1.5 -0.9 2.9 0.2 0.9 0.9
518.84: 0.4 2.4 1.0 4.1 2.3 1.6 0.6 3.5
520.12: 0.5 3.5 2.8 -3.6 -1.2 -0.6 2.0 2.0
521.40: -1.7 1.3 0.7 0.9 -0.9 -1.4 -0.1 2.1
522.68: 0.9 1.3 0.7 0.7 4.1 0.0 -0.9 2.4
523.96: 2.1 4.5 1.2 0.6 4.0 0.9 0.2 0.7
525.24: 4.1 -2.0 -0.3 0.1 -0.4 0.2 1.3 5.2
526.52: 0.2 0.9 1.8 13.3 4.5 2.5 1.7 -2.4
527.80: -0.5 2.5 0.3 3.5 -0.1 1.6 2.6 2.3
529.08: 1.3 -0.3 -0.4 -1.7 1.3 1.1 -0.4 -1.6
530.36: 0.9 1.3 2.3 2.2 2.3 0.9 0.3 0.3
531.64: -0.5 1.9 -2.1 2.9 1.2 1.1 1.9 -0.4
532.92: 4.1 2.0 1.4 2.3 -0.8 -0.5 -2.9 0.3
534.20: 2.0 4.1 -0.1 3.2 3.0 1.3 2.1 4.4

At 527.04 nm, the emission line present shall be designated H-beta 4861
